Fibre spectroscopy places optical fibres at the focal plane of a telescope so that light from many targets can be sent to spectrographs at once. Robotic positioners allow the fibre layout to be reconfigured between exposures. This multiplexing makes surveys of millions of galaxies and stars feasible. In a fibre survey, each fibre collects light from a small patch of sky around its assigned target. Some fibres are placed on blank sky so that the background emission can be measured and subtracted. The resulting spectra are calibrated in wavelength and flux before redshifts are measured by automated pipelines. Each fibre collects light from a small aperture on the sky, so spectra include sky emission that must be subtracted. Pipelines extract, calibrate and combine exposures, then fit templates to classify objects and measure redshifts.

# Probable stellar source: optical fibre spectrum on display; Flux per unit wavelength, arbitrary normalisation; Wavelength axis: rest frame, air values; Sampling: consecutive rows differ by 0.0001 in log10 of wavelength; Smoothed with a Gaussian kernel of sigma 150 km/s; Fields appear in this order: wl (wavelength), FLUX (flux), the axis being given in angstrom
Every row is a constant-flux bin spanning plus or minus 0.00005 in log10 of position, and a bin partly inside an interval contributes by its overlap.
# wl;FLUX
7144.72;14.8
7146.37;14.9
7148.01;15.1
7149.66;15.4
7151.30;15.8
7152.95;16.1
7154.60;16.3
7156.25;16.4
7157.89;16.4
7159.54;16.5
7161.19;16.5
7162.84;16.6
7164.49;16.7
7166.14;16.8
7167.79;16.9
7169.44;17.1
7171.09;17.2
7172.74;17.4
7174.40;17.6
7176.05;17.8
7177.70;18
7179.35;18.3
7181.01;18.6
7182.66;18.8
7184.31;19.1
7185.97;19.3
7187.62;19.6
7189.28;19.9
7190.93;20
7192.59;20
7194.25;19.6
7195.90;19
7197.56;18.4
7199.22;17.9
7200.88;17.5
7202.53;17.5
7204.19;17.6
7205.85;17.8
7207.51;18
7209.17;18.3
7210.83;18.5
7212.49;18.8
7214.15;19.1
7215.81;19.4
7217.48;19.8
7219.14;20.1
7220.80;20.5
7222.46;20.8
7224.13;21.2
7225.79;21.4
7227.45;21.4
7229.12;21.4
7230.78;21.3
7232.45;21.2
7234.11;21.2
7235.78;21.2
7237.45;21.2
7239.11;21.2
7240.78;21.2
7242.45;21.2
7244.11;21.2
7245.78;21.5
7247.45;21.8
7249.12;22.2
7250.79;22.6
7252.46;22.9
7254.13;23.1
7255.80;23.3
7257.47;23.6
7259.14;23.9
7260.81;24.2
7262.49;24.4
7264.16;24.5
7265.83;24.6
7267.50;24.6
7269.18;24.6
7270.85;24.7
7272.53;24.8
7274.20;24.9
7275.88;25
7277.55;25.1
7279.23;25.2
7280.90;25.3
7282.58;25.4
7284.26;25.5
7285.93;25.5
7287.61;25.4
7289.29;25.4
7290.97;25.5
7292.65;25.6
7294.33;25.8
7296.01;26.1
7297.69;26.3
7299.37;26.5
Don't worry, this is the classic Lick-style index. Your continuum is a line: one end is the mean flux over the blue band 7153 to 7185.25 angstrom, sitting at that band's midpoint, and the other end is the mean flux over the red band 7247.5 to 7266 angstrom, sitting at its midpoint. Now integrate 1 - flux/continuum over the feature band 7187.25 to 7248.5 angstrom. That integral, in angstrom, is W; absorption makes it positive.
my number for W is 2.25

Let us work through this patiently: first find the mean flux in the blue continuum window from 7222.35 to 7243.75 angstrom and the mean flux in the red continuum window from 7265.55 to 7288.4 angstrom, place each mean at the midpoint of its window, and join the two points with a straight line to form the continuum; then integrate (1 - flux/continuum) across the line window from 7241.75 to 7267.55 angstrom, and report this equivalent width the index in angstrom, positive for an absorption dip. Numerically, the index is 0.1 angstrom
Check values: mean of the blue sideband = 21.2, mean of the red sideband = 25.1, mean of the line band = 23.1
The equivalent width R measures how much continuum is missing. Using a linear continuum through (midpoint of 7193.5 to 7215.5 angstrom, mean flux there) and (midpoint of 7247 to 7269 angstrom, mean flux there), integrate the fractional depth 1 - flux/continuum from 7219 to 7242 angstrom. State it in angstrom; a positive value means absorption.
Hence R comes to -0.3 angstrom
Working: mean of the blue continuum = 18.3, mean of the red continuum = 23.6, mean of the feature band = 21.1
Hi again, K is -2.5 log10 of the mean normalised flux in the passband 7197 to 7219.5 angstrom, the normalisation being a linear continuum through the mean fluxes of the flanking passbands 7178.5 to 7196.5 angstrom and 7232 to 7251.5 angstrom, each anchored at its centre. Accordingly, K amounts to 0.10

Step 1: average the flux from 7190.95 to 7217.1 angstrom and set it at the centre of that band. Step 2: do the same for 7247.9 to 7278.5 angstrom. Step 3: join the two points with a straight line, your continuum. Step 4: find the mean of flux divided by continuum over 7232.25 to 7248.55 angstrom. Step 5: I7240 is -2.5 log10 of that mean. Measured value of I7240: 0.03 mag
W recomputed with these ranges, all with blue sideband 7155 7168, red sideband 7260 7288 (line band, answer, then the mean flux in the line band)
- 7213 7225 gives 0.4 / 20.1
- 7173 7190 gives -0.5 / 18.6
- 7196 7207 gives 0.9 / 17.9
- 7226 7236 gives 0.2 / 21.3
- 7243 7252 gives 0.4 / 21.9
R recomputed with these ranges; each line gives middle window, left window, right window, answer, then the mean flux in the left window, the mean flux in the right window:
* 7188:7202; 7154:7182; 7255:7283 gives 0.1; 17.1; 24.6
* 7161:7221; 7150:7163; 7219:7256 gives 0.4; 16.3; 21.5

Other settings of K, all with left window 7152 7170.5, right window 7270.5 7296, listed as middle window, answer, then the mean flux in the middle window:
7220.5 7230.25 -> 0.00 mag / 21.2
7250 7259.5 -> 0.00 mag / 23.2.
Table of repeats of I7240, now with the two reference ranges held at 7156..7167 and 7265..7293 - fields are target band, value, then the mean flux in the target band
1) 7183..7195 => -0.06 mag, 19.6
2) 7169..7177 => 0.00 mag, 17.4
